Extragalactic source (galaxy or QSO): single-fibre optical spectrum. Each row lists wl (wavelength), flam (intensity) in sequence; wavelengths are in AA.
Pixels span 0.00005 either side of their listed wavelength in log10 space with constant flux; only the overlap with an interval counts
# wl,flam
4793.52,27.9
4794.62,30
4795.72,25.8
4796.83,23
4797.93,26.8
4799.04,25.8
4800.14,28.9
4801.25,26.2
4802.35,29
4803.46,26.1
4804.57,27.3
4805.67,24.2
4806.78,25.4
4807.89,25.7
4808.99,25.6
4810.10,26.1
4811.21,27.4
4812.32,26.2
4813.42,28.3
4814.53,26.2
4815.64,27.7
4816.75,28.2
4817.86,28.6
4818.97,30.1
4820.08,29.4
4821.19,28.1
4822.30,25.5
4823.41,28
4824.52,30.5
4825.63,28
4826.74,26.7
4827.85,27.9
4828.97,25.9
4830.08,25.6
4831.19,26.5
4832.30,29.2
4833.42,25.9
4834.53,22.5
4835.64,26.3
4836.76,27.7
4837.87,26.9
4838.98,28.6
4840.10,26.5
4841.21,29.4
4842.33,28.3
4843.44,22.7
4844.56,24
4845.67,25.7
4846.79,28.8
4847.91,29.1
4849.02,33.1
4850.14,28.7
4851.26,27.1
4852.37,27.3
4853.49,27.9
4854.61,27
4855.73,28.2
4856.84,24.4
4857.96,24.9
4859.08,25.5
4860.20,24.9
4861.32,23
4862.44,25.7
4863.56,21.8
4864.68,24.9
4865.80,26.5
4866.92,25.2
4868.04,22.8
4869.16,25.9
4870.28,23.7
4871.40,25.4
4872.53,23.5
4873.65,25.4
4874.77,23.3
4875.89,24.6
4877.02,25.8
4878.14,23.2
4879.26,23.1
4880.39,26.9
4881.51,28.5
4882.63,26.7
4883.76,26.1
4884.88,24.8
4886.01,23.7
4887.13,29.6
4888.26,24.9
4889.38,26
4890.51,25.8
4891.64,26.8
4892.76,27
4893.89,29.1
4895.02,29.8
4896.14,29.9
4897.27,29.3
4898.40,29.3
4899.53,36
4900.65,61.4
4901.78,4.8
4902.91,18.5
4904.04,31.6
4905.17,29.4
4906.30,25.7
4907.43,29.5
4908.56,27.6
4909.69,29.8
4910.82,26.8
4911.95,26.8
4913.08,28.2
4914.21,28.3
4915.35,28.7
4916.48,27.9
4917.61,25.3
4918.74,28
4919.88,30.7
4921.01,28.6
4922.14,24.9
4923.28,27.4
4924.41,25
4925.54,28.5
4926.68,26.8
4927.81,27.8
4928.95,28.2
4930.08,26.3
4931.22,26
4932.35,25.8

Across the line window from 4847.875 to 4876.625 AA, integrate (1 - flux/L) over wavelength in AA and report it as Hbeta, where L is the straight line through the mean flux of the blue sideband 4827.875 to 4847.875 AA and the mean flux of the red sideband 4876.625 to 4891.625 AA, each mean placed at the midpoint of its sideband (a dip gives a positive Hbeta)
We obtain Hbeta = 0.5 AA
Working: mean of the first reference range 26.6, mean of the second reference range 25.8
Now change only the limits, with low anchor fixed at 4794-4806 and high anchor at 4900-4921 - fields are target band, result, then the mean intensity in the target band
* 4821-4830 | -0.12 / 27.4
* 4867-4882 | 1.63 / 24.8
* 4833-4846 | 0.51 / 26.2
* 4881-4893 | 0.71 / 26.3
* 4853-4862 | 0.60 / 25.7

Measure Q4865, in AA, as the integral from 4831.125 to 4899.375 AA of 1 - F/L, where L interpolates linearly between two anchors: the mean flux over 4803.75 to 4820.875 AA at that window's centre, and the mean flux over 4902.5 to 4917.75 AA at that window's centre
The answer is 2.5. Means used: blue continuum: 27.1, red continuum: 27.6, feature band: 26.4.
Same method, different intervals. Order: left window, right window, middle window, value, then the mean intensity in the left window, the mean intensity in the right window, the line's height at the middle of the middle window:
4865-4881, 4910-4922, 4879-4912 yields -1.9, 24.7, 27.9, 26.3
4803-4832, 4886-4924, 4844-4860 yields 0.2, 27.1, 28.2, 27.6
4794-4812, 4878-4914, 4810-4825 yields -0.7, 26.5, 27.8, 26.7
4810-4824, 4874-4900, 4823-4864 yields 1.0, 27.7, 26.9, 27.4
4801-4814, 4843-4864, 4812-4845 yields -1.0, 26.5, 26.3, 26.4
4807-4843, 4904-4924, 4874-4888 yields 1.1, 27.3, 27.9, 27.7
